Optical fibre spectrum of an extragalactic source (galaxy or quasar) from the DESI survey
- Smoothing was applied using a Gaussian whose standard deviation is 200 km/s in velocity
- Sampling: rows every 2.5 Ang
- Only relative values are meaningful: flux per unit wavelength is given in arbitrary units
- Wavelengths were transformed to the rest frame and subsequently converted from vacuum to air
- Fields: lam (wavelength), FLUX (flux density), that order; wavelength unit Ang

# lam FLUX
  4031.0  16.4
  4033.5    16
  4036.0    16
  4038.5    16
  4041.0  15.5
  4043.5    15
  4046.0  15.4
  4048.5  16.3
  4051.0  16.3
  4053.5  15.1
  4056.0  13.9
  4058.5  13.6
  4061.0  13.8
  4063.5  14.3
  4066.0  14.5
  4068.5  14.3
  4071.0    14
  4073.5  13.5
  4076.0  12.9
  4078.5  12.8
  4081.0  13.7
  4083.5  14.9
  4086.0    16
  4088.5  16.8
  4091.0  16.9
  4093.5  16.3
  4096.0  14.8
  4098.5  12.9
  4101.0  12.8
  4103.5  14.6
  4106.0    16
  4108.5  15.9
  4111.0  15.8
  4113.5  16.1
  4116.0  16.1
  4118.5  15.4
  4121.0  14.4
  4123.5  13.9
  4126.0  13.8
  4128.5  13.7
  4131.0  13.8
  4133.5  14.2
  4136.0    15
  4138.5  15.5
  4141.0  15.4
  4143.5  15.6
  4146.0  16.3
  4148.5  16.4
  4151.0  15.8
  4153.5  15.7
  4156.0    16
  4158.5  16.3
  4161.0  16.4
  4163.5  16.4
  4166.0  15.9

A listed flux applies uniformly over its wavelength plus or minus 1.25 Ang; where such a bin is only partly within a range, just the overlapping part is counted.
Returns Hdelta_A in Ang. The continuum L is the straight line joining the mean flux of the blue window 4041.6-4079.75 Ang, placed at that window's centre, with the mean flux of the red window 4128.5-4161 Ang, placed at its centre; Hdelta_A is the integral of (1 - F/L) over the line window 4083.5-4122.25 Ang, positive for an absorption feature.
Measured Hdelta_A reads -1.1 Ang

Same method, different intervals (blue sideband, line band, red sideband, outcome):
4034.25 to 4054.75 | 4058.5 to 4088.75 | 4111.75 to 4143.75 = 2.39 Ang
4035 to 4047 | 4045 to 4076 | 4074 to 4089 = 1.00 Ang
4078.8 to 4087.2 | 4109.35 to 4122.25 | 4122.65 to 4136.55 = -1.24 Ang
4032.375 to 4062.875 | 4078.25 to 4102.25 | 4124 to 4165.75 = 0.65 Ang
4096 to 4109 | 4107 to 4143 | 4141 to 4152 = 0.53 Ang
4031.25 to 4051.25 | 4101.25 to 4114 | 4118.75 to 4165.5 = 0.02 Ang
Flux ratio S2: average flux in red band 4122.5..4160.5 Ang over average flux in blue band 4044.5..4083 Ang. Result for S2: 1.06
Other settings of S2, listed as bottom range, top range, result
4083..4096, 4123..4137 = 0.87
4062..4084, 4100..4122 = 1.10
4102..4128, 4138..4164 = 1.06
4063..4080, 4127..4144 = 1.07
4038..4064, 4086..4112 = 1.02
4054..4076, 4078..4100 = 1.08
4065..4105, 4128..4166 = 1.07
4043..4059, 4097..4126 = 0.98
